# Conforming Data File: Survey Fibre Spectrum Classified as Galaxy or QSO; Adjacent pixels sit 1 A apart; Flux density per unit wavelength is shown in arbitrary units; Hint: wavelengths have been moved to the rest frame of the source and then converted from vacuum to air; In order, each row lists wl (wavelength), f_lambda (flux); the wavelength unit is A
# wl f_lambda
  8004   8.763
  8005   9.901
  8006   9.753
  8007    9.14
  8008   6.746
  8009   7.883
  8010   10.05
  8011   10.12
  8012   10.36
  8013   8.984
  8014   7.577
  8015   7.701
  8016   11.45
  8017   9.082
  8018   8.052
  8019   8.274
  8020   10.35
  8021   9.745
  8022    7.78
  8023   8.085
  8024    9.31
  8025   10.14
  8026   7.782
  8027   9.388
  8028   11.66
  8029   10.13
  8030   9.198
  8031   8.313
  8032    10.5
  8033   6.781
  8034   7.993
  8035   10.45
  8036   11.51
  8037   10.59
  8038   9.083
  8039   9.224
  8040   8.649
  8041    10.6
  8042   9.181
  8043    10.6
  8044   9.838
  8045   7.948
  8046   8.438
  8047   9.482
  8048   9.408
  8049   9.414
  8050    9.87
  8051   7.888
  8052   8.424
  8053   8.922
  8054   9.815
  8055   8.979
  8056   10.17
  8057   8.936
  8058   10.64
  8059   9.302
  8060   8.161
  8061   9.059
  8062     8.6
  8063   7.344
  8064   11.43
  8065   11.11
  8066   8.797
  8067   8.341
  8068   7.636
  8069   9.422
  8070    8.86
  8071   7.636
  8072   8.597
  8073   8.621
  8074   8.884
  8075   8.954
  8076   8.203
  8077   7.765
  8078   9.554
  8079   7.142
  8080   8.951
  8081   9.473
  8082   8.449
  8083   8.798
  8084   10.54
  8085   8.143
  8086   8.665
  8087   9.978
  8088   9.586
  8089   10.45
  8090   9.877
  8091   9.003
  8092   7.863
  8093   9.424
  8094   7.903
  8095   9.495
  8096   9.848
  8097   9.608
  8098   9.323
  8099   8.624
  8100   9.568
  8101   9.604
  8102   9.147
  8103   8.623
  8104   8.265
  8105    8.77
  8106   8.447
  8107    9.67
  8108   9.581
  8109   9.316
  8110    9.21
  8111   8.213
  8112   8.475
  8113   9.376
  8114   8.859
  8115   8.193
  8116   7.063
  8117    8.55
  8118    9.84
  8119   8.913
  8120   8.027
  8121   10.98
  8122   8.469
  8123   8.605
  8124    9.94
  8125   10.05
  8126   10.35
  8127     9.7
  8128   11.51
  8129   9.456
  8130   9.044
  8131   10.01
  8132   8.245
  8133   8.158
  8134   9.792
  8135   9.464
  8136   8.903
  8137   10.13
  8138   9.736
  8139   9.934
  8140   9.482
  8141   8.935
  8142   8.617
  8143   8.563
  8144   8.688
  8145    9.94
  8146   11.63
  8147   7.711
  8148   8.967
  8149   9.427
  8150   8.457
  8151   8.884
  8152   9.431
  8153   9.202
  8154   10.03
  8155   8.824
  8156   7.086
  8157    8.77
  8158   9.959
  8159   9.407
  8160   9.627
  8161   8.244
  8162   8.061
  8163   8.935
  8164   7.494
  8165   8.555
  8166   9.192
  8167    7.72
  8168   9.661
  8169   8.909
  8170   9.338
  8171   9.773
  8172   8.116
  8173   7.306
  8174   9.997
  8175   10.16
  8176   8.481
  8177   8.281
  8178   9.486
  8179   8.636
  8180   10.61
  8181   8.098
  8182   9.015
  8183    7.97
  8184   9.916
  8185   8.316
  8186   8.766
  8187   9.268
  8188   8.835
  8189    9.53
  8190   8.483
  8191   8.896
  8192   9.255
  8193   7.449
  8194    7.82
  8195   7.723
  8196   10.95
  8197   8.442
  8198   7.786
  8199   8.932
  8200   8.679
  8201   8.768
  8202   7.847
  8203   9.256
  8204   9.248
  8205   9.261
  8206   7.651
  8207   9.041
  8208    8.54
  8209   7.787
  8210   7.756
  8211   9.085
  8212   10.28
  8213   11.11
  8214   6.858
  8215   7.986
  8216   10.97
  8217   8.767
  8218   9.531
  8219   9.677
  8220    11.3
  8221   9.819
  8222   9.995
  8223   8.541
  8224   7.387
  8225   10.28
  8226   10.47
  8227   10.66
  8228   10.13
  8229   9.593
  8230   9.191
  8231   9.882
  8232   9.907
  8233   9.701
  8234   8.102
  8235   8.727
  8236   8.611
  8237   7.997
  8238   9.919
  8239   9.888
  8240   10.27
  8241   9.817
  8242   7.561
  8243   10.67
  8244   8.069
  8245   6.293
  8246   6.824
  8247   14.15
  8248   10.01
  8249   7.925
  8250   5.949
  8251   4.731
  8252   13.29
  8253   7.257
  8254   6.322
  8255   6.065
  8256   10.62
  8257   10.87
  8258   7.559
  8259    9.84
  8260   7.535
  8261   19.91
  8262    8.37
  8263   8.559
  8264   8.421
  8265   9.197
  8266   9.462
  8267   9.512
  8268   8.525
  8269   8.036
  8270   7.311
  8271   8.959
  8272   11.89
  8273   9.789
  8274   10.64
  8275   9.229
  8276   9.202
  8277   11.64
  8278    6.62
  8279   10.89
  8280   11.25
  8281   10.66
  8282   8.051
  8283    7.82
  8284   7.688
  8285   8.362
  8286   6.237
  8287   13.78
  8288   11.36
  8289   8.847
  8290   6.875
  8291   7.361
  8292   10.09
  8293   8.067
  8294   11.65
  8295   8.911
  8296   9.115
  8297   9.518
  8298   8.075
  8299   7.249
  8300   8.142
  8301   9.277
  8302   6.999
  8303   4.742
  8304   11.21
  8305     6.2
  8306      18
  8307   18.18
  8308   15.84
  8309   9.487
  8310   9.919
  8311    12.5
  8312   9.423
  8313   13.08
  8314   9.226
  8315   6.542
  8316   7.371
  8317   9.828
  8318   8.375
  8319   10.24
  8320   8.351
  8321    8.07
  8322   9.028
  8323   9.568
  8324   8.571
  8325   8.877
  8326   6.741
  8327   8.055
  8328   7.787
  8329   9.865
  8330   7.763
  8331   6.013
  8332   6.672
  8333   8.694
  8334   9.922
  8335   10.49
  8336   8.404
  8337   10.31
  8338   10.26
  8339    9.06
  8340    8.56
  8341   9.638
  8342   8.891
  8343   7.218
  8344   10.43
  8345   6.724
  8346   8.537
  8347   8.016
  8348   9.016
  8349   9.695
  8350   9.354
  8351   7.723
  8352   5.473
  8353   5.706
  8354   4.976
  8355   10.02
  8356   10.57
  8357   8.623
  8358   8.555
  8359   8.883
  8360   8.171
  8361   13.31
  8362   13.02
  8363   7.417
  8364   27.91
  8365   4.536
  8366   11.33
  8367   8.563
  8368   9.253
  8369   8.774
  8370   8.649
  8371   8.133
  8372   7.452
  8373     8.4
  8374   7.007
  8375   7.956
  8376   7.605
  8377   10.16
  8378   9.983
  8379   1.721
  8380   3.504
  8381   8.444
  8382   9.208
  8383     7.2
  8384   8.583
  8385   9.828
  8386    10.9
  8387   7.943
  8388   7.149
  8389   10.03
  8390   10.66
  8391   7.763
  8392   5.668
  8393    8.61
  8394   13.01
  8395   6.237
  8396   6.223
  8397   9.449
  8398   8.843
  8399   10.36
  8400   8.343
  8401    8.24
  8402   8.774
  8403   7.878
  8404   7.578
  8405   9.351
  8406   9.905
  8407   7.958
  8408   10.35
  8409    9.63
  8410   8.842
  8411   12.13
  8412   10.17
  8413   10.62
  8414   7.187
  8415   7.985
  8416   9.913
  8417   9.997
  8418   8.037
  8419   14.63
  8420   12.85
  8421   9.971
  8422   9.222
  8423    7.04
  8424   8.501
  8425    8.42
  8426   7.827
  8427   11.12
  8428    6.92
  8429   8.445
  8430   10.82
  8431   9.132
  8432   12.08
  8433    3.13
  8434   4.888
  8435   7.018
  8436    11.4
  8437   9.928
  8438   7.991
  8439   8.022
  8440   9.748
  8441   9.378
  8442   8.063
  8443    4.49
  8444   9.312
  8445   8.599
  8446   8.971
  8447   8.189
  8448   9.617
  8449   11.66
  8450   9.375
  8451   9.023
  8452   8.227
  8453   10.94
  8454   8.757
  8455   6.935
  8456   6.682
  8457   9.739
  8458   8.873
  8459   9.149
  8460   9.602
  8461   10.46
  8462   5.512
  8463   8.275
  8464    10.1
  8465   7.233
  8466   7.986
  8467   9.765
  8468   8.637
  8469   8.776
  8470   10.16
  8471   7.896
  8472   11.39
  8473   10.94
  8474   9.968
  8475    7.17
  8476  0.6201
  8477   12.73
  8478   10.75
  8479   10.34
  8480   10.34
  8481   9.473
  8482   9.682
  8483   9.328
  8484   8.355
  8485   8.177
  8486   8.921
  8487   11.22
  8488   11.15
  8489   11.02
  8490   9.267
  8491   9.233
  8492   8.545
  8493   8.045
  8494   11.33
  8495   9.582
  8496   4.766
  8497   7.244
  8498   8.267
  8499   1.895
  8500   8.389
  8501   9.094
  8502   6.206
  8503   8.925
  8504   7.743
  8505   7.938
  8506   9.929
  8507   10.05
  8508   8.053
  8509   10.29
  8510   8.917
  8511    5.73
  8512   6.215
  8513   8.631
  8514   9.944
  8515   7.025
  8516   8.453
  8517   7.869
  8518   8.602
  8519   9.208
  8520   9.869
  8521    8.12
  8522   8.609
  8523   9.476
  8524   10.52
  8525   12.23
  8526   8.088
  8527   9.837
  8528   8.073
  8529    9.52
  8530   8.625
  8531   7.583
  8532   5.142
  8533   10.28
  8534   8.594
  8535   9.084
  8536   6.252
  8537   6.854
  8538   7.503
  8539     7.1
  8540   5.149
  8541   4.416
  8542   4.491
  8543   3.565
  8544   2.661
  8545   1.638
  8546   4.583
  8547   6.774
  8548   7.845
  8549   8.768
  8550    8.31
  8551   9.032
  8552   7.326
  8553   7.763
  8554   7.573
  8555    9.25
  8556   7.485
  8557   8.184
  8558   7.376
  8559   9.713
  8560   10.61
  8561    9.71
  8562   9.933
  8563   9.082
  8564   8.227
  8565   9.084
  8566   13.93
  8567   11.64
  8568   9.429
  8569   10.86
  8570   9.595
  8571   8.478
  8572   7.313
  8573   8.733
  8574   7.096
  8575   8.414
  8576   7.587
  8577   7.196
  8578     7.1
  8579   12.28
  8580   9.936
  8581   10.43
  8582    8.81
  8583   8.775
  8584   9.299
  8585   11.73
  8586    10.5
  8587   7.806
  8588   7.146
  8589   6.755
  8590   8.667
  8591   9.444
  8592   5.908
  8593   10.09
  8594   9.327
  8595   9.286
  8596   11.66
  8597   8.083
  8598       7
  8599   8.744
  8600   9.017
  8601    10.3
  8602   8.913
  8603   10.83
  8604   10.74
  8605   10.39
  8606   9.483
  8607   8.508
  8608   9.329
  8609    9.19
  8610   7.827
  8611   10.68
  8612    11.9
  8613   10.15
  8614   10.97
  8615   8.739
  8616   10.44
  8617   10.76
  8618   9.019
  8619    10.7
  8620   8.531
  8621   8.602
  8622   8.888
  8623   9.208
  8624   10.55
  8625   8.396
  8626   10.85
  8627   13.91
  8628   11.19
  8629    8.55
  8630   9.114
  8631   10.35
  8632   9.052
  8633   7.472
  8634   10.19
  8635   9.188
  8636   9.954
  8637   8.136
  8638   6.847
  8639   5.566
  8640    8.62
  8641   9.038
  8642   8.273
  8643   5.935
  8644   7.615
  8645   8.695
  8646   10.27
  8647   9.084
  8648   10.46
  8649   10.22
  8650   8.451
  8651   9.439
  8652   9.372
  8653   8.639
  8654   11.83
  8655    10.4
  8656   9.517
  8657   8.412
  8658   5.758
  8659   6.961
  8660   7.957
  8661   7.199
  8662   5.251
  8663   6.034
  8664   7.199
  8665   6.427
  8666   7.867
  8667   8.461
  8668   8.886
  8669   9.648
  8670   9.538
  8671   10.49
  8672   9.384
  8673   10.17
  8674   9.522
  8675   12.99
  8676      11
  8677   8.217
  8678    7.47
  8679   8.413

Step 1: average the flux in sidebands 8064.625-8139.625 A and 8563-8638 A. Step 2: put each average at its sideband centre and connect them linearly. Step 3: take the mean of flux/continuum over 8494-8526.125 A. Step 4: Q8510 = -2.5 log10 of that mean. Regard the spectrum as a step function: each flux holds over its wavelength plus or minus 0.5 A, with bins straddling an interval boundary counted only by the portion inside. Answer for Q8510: 0.12 mag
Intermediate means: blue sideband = 9.09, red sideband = 9.39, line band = 8.36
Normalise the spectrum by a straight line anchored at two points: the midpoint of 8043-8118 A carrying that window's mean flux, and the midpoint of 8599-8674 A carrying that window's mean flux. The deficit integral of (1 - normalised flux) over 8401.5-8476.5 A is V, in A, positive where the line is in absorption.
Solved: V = 1.57 A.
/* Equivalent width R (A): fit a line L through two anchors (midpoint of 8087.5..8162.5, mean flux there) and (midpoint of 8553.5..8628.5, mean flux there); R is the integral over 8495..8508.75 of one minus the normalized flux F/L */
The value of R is 2.41 A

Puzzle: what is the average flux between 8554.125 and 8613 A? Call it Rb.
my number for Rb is 9.22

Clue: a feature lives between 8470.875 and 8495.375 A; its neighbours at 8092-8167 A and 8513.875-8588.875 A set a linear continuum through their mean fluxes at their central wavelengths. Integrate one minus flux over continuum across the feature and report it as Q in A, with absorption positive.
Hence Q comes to -2.9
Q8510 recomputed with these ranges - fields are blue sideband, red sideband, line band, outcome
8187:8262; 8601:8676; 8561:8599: 0.01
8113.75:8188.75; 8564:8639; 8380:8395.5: 0.08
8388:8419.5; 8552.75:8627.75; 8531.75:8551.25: 0.41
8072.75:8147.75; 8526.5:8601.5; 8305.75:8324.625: -0.20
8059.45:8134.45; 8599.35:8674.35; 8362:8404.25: 0.04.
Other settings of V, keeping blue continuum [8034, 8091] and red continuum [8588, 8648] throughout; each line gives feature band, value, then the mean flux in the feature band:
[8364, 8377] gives 0.32 A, 8.98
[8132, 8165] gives 0.45 A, 9.06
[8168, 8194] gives 0.78 A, 8.91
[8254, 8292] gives -0.63 A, 9.35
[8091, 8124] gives 0.82 A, 8.95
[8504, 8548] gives 7.20 A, 7.71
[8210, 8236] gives -0.78 A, 9.47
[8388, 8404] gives 1.07 A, 8.59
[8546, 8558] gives 1.78 A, 7.86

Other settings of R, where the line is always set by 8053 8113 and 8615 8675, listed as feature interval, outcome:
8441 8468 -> 0.9 A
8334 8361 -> 0.9 A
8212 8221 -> -0.6 A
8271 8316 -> -3.6 A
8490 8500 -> 1.3 A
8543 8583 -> 2.5 A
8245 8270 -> -0.1 A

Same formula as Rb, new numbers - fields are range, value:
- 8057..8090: 8.98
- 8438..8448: 8.36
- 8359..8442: 9.02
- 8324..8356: 8.39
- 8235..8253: 8.89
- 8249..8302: 9.1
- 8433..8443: 8.02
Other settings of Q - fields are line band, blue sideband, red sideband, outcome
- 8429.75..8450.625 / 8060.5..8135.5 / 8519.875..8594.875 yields -0.3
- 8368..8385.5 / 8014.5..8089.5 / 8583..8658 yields 2.6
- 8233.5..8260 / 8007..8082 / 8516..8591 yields 0.2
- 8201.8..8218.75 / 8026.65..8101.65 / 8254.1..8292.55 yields 0.7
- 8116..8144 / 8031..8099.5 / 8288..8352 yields -0.6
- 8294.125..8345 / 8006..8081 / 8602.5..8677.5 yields -0.9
